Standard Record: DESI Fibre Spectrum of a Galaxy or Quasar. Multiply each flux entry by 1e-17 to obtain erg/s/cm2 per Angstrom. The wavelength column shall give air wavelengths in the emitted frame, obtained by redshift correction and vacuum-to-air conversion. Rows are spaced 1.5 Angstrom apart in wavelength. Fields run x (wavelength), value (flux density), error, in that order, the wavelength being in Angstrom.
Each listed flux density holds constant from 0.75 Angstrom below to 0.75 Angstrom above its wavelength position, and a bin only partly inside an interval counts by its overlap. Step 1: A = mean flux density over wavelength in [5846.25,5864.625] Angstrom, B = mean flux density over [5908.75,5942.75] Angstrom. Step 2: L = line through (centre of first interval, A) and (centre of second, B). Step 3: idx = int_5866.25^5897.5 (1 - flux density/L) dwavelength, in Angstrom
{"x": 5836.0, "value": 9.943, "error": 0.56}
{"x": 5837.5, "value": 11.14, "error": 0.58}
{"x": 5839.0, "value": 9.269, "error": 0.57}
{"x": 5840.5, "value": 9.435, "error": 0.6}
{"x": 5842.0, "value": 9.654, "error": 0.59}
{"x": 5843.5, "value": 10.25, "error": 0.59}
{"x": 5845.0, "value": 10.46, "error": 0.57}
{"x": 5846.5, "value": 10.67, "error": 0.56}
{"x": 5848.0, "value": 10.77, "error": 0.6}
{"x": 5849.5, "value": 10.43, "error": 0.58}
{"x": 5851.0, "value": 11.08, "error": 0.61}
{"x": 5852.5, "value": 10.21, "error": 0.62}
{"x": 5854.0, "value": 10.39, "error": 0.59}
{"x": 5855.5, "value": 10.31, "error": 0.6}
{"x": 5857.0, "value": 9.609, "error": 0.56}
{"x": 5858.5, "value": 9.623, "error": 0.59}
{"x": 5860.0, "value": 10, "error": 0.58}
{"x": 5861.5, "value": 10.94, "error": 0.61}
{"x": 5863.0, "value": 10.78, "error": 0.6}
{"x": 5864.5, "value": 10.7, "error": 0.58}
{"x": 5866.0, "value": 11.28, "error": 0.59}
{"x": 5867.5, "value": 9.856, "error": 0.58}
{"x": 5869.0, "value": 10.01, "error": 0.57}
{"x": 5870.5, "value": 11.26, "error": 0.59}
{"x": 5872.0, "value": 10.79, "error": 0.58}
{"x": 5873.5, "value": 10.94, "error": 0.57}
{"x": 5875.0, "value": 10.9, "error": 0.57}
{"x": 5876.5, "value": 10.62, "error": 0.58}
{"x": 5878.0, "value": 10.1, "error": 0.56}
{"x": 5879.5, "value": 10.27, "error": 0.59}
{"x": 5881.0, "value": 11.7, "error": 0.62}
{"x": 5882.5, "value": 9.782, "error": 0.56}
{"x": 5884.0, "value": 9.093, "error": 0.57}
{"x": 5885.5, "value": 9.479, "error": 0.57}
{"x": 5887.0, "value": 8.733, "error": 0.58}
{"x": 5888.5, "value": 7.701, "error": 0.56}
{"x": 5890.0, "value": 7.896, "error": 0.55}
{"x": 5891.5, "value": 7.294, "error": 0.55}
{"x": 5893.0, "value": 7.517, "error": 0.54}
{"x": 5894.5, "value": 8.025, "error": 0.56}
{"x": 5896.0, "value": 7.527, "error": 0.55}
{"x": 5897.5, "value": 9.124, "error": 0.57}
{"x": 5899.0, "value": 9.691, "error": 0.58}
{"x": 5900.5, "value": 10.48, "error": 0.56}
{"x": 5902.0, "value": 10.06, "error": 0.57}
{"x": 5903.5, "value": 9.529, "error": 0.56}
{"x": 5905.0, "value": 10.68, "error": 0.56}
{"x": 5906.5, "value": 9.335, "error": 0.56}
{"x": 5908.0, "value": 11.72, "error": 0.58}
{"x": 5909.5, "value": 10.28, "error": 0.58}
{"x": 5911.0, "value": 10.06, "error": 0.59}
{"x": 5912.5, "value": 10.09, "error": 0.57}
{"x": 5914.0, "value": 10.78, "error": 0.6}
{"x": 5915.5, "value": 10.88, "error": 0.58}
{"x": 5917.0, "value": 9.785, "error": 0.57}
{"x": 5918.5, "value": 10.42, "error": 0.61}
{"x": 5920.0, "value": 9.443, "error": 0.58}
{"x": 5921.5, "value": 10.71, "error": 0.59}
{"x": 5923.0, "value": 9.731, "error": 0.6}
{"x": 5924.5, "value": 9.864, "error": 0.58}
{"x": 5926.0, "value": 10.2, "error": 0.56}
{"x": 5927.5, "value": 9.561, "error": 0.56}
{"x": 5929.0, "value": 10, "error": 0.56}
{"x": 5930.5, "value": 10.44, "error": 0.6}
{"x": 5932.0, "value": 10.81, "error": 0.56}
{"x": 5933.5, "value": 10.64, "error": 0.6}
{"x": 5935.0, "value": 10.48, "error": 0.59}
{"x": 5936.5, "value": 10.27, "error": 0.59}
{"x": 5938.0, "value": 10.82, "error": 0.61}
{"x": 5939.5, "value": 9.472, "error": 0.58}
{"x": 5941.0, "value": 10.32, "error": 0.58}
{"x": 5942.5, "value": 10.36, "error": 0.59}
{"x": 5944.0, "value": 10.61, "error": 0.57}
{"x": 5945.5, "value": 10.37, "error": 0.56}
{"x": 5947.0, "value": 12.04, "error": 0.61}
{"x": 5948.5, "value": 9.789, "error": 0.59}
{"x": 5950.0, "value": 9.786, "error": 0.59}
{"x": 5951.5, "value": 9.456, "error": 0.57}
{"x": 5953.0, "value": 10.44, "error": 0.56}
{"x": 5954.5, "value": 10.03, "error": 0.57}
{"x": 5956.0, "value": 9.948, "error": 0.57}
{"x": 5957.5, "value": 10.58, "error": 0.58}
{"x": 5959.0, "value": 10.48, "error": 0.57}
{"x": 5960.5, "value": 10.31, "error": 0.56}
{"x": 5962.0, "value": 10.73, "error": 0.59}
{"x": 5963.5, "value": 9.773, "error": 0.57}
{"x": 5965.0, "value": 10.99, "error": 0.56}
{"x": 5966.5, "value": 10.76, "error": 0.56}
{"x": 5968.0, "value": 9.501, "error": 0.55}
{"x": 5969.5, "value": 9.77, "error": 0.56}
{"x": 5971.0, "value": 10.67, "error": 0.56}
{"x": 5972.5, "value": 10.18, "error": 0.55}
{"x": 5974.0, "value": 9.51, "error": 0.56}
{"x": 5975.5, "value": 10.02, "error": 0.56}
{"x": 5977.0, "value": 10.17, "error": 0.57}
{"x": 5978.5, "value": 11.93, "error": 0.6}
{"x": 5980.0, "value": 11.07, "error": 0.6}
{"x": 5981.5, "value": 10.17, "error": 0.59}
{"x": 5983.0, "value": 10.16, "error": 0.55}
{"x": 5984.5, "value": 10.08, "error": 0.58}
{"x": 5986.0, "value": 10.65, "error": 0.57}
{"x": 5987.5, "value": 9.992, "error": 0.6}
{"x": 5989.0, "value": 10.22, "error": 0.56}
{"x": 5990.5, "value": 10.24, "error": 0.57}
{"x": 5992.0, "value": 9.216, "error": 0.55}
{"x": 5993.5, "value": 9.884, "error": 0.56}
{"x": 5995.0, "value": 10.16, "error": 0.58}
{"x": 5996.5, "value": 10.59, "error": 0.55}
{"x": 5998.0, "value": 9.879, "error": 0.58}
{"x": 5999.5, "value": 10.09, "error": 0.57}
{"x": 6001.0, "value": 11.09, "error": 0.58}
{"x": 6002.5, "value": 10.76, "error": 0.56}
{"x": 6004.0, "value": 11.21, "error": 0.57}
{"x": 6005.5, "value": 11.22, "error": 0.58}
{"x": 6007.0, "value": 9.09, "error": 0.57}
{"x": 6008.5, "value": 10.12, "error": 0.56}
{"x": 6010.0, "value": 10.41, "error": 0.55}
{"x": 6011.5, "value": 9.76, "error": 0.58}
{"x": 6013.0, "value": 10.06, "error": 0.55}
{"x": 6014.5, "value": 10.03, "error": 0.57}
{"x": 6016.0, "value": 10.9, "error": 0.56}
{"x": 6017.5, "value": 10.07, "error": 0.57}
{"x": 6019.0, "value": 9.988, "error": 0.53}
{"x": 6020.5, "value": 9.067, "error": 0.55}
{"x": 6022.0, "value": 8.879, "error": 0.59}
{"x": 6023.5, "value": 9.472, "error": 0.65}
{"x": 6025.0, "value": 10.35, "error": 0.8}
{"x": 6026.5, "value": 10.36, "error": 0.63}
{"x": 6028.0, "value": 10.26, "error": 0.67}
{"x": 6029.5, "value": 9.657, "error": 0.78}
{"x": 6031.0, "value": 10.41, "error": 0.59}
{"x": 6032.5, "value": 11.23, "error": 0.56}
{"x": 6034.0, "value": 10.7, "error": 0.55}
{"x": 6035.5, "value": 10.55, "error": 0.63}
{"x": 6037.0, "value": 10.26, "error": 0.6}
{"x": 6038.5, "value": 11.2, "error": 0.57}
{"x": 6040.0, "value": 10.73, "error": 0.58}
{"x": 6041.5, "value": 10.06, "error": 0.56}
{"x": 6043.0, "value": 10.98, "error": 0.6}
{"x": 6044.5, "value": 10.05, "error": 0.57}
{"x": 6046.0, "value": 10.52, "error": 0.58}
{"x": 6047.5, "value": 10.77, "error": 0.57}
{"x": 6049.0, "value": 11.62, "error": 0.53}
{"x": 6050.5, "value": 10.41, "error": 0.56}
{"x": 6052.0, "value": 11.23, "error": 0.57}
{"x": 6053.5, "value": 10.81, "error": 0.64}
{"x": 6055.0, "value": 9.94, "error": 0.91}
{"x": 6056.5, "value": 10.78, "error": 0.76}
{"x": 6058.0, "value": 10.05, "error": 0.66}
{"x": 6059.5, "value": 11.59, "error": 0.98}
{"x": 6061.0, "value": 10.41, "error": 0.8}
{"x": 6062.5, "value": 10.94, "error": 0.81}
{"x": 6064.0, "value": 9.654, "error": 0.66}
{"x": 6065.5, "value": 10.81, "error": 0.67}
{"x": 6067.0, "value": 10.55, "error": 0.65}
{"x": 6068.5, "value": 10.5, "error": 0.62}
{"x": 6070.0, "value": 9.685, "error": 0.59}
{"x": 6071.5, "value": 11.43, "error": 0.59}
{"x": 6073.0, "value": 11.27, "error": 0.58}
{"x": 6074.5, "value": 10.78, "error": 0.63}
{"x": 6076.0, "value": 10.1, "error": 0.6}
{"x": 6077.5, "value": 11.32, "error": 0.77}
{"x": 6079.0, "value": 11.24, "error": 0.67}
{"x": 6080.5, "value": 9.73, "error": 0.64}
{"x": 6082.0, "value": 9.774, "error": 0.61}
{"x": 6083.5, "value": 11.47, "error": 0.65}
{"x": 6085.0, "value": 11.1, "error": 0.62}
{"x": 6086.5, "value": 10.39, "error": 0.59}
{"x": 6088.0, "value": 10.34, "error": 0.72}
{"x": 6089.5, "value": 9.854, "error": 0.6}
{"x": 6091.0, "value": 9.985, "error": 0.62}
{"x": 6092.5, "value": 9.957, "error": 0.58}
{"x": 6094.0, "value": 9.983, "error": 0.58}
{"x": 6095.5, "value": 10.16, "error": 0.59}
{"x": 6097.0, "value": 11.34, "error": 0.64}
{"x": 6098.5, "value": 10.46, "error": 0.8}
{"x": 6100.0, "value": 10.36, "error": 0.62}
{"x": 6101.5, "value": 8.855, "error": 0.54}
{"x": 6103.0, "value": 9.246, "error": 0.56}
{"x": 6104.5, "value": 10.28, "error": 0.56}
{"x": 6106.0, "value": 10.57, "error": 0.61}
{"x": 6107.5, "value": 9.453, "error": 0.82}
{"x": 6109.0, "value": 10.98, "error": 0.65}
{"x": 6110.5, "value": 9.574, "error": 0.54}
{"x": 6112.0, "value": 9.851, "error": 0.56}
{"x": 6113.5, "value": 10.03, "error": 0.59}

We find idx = 2.6 Angstrom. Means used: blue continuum 10.4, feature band 9.5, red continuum 10.2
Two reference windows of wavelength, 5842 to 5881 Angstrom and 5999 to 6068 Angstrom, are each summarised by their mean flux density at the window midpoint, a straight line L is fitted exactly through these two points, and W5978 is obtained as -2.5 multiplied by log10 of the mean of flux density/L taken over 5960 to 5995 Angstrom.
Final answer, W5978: 0.02 mag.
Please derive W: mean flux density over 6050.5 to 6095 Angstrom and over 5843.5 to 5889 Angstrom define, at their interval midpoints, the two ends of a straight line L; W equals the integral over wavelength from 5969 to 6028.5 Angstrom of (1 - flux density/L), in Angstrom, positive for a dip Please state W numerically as 1.5 Angstrom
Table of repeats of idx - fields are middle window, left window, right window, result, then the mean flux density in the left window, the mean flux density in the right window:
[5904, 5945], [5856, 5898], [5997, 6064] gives -1.5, 9.71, 10.4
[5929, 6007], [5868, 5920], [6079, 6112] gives -3.2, 9.78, 10.2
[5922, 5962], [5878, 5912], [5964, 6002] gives -1.7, 9.38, 10.3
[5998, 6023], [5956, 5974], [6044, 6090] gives 0.7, 10.3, 10.6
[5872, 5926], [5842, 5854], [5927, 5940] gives 3.3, 10.5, 10.3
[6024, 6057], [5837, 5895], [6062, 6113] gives -1.0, 9.98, 10.3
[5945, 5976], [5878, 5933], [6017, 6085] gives -0.8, 9.7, 10.5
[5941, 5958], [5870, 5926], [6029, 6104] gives -0.5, 9.79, 10.5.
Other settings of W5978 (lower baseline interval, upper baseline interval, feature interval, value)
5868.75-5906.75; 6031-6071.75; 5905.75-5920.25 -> -0.064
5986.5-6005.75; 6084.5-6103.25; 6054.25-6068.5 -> -0.032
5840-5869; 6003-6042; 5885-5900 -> 0.234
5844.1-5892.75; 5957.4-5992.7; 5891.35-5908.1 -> 0.104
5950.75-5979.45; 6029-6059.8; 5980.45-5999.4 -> 0.029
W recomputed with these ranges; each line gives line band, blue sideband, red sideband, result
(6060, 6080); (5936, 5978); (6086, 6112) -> -1.06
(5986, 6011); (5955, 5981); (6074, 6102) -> 0.26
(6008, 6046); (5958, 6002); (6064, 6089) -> 0.81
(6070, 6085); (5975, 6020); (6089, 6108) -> -0.96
